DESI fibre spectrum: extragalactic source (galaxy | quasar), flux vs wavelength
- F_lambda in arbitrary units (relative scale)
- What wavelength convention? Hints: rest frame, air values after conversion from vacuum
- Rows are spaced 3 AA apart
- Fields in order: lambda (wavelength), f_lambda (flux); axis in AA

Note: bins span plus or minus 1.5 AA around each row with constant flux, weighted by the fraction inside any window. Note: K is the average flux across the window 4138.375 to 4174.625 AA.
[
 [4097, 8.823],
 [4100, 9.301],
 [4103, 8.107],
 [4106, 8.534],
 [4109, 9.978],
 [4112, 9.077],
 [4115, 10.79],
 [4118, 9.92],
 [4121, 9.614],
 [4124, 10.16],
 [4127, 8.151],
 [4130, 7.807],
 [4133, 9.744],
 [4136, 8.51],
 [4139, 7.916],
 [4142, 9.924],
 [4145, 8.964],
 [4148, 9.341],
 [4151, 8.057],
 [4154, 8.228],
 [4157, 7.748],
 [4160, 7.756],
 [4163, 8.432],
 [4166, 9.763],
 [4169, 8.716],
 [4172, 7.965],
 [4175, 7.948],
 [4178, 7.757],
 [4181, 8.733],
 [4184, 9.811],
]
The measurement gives 8.56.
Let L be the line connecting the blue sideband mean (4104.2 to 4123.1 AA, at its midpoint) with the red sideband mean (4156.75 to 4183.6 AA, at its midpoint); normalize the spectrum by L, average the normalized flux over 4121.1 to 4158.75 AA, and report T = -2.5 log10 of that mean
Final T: 0.04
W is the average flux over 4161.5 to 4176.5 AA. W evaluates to 8.56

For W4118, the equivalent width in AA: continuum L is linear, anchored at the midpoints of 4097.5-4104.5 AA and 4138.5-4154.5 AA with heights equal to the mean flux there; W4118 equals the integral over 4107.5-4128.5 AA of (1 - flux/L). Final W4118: -2.2 AA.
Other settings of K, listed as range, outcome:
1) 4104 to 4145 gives 9.22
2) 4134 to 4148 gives 8.92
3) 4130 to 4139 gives 8.71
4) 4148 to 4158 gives 8.22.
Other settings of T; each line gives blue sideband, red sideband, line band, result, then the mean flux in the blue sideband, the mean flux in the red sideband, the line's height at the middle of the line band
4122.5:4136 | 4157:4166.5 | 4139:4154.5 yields -0.027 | 8.91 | 8.39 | 8.63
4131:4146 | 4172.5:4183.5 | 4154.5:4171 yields 0.012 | 8.97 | 8.28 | 8.55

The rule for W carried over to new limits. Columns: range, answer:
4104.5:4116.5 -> 9.59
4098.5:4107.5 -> 8.65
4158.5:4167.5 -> 8.65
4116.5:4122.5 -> 9.77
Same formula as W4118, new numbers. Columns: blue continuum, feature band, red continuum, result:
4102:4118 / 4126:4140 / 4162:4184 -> 0.98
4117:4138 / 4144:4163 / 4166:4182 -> 0.74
